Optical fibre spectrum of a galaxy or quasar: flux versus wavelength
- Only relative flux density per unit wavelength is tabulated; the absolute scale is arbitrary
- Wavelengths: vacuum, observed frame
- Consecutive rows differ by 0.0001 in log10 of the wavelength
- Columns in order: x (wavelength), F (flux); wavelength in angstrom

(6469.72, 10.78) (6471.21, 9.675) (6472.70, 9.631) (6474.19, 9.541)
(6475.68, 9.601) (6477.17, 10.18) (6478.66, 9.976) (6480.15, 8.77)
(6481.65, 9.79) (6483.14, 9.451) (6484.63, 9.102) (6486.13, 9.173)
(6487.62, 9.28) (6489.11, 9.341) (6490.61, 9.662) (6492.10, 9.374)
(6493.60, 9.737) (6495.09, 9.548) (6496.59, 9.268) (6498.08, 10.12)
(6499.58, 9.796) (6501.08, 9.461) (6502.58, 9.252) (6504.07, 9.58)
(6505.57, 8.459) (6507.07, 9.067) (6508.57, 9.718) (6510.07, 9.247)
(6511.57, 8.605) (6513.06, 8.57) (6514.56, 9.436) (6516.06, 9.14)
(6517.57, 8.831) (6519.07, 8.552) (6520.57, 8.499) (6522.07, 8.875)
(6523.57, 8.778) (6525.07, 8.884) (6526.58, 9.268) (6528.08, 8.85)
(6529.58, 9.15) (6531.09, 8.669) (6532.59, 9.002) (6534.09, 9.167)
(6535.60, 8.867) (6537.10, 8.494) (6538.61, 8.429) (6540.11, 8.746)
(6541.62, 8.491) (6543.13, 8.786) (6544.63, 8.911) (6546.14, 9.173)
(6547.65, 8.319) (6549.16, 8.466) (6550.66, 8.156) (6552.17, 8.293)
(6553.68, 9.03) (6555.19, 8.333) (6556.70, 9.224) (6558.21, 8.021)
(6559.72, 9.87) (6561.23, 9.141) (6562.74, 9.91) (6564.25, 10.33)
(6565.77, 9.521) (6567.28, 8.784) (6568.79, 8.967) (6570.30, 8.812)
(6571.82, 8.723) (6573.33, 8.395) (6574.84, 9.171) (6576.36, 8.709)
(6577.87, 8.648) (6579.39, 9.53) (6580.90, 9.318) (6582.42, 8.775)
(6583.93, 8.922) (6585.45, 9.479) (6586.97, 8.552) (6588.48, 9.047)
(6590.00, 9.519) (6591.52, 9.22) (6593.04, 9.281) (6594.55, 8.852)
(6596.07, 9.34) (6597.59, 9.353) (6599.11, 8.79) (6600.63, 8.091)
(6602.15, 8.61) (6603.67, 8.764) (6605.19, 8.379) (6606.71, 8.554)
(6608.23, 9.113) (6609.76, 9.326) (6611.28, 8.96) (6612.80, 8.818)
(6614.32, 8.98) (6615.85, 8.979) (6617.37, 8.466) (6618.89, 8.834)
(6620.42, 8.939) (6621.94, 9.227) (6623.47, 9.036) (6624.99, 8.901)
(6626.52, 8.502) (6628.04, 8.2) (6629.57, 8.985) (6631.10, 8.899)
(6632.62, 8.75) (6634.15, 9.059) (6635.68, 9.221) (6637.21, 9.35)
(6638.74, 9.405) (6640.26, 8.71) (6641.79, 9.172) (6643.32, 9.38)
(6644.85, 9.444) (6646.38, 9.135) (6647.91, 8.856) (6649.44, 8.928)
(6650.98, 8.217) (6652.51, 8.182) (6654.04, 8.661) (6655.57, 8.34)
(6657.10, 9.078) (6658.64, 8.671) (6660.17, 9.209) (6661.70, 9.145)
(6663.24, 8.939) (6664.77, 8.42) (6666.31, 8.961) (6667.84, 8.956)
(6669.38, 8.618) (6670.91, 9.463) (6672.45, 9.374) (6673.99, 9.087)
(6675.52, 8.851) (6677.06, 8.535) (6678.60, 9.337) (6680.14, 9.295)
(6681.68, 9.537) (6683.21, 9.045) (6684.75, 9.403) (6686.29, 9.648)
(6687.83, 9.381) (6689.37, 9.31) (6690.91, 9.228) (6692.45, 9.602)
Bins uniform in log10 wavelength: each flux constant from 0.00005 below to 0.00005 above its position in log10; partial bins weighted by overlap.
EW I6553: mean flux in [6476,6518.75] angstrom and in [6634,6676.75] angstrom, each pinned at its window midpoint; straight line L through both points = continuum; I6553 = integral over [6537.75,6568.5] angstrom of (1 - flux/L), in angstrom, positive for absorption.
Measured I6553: 1.04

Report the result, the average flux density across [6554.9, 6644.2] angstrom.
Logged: 8.99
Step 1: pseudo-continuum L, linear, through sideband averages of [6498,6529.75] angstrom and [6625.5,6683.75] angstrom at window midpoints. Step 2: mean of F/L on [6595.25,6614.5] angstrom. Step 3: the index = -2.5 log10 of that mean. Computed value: 0.017 mag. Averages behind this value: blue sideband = 9.07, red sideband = 8.95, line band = 8.85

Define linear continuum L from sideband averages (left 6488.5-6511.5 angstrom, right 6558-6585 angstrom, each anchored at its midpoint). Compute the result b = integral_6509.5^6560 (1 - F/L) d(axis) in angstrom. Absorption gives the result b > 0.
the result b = 2.6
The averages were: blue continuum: 9.41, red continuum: 9.11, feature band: 8.79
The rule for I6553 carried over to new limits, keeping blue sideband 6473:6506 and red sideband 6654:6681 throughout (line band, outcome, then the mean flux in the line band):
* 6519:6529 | 0.6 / 8.84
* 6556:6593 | 0.5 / 9.11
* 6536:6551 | 1.1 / 8.62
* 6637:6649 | -0.2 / 9.17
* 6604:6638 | 0.8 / 8.88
